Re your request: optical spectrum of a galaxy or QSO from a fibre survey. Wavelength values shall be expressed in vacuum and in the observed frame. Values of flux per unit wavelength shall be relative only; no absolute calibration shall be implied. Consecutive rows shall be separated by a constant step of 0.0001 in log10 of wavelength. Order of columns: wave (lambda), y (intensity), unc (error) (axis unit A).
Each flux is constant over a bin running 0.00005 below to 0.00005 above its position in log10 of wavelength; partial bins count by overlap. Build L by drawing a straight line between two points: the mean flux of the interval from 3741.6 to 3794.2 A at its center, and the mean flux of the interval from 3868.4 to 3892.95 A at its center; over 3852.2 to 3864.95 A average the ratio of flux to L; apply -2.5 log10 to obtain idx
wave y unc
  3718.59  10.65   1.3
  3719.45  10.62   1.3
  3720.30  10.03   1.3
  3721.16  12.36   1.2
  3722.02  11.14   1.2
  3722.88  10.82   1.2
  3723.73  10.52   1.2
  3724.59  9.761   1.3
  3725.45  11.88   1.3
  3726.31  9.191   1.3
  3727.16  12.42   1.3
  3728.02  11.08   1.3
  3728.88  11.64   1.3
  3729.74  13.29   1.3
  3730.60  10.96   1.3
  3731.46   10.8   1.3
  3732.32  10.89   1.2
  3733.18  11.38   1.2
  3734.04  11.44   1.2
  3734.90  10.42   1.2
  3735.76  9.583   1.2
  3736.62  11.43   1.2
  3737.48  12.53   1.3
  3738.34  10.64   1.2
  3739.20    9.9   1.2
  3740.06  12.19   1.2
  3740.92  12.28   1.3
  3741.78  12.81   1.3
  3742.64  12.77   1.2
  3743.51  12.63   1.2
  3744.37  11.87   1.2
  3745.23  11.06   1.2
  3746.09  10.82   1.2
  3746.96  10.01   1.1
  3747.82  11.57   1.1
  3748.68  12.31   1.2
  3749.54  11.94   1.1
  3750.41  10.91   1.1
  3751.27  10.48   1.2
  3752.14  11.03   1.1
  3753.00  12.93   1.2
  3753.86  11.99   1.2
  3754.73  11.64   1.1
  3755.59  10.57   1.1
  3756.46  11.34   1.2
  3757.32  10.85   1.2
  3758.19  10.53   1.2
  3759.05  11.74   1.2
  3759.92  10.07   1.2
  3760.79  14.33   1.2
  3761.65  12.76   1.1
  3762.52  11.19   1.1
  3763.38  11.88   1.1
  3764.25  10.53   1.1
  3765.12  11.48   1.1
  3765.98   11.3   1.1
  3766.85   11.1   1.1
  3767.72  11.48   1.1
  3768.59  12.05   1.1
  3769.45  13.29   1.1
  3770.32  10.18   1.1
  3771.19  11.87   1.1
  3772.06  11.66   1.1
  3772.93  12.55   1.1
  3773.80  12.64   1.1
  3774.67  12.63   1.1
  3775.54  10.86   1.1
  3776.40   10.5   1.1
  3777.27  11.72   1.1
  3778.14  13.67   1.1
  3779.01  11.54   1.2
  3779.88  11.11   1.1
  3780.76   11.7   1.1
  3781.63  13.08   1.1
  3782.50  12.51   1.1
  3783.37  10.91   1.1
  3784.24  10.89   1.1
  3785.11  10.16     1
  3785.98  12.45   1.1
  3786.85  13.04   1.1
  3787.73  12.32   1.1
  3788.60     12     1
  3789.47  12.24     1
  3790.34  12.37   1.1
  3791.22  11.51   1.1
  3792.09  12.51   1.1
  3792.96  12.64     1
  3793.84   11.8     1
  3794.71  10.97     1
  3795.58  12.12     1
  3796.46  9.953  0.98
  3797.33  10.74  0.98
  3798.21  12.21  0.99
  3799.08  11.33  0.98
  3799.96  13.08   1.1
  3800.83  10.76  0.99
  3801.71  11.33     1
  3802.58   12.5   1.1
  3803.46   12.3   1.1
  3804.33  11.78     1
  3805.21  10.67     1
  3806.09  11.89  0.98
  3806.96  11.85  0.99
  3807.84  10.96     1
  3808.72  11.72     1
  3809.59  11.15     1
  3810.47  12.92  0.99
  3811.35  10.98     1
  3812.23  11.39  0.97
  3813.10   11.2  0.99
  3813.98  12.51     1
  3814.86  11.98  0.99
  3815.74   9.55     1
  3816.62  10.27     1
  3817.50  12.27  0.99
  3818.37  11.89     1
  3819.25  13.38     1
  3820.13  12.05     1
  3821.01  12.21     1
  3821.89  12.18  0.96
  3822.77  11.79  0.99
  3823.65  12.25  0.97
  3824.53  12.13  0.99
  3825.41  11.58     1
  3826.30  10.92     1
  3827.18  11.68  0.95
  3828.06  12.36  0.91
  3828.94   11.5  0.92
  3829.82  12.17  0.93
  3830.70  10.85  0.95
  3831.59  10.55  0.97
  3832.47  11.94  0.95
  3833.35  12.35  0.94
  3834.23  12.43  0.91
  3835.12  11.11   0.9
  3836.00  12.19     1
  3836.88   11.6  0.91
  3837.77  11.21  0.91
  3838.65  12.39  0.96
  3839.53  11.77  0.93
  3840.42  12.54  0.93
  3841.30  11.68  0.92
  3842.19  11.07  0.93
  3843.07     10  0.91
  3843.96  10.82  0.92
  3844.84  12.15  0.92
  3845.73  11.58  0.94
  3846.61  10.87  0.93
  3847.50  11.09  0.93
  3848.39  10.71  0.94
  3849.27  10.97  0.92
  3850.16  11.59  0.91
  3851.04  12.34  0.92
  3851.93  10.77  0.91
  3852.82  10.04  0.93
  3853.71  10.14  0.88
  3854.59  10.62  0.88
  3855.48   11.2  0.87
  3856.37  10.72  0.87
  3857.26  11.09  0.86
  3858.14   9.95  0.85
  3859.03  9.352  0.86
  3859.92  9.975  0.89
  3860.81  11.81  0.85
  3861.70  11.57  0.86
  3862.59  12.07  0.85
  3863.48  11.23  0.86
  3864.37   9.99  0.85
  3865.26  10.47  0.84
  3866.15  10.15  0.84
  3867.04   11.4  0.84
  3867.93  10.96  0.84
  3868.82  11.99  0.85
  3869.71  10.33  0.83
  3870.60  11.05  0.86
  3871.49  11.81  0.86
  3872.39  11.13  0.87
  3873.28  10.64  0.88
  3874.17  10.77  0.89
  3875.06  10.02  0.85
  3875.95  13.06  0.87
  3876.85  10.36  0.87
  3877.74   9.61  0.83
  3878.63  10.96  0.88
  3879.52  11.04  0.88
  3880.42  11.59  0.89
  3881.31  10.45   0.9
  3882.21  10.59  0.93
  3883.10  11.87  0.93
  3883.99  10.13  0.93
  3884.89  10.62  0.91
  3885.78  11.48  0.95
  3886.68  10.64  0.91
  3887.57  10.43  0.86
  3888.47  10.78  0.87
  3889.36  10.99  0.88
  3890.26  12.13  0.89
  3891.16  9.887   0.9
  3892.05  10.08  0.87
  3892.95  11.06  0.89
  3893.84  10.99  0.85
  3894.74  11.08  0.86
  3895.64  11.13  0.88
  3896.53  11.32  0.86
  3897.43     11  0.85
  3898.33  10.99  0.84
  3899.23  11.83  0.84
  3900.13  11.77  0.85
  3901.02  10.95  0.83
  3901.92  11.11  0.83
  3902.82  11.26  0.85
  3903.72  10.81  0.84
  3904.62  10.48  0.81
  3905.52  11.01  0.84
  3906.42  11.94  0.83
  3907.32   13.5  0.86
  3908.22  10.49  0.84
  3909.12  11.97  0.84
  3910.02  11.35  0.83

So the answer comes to 0.037 mag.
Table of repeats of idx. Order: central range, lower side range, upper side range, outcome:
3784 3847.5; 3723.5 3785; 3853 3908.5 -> -0.04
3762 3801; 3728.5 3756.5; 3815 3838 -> -0.02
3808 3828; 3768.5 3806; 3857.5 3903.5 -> -0.02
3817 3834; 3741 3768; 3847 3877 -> -0.07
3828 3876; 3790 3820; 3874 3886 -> 0.00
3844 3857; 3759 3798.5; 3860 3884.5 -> 0.01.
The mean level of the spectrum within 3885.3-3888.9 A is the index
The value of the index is 10.8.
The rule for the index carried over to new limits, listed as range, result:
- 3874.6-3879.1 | 10.8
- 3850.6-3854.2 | 10.8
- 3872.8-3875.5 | 10.5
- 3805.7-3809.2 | 11.6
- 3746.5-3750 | 11.4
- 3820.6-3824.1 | 12.1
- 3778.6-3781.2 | 11.4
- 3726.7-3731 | 11.9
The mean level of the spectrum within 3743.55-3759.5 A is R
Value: 11.3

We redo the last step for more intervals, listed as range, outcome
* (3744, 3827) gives 11.7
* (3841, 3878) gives 10.9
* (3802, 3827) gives 11.7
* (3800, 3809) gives 11.6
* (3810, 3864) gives 11.4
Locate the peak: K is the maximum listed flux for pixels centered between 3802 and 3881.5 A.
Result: 13.38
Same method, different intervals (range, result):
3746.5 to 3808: 14.33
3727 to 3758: 13.29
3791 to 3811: 13.08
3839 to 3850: 12.54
